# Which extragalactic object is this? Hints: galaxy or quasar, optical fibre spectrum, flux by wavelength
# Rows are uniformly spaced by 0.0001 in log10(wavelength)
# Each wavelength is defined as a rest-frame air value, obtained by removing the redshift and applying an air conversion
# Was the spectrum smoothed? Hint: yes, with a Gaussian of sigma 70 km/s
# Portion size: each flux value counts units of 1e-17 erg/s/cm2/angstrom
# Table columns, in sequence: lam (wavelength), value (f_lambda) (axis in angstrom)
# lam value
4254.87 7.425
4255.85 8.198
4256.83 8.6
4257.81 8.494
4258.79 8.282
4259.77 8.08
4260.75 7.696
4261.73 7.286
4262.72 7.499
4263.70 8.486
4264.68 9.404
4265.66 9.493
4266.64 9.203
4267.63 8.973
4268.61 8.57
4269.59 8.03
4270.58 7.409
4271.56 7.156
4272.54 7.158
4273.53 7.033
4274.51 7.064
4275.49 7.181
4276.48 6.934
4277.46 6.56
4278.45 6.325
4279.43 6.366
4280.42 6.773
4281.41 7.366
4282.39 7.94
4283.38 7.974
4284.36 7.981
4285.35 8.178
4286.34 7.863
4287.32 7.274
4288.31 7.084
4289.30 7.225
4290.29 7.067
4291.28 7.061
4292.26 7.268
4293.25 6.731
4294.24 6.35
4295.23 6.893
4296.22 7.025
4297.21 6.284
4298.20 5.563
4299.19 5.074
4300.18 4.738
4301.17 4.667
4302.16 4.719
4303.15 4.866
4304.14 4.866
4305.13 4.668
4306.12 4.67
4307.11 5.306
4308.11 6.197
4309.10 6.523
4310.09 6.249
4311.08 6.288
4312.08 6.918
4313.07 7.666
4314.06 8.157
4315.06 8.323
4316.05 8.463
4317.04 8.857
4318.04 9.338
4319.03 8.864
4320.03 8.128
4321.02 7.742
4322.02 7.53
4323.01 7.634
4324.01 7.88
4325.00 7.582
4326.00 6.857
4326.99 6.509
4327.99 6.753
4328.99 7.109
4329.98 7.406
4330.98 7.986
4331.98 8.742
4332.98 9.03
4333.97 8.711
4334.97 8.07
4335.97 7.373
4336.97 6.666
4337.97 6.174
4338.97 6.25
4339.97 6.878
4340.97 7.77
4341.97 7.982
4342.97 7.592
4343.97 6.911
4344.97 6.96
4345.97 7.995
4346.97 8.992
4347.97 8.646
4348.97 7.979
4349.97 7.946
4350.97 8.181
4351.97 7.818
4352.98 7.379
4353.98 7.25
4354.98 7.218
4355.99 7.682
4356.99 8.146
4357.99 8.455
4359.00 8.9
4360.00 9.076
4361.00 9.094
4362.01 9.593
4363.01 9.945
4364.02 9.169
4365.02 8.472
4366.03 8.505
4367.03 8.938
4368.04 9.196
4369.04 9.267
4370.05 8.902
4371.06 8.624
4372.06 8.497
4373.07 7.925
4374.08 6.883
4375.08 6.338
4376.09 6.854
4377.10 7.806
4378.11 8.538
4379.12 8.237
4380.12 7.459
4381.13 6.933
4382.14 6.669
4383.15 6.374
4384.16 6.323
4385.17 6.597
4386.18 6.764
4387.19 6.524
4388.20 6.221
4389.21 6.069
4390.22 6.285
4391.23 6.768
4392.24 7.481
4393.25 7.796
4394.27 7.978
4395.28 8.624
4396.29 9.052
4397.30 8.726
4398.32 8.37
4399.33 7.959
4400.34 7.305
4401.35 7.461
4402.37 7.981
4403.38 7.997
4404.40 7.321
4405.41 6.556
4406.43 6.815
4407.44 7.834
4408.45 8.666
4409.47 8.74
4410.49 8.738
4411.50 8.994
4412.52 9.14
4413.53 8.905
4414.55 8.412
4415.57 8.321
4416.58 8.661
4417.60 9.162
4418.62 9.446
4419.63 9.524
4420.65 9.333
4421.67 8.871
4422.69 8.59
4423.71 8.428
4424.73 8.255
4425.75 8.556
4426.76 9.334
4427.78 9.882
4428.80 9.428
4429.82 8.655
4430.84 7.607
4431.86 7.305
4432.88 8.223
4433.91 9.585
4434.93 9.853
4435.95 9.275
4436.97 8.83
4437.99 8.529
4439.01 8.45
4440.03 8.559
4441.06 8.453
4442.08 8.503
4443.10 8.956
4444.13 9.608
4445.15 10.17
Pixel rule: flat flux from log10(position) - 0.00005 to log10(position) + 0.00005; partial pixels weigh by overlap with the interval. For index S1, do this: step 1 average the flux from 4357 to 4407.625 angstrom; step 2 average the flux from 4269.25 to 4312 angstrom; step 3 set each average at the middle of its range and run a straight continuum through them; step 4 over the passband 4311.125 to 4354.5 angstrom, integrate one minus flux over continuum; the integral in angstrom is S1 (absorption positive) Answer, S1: -3.61 angstrom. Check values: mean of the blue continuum 6.55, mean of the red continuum 7.83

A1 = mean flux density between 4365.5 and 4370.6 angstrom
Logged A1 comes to 8.95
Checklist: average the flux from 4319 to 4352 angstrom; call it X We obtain 7.65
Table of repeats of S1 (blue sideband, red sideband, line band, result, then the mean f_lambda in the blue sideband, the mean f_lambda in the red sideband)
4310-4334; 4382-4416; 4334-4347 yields 0.7 angstrom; 7.8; 7.65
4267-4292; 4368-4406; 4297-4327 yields 3.0 angstrom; 7.39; 7.52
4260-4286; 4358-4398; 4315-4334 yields -0.4 angstrom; 7.7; 7.89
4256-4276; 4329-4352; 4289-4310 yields 5.4 angstrom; 8.06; 7.73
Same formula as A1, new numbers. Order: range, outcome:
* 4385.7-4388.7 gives 6.5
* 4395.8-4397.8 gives 8.9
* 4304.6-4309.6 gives 5.47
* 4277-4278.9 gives 6.43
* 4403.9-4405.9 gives 6.96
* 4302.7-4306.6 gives 4.77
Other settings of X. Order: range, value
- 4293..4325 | 6.68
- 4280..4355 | 7.17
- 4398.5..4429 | 8.48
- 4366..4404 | 7.63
